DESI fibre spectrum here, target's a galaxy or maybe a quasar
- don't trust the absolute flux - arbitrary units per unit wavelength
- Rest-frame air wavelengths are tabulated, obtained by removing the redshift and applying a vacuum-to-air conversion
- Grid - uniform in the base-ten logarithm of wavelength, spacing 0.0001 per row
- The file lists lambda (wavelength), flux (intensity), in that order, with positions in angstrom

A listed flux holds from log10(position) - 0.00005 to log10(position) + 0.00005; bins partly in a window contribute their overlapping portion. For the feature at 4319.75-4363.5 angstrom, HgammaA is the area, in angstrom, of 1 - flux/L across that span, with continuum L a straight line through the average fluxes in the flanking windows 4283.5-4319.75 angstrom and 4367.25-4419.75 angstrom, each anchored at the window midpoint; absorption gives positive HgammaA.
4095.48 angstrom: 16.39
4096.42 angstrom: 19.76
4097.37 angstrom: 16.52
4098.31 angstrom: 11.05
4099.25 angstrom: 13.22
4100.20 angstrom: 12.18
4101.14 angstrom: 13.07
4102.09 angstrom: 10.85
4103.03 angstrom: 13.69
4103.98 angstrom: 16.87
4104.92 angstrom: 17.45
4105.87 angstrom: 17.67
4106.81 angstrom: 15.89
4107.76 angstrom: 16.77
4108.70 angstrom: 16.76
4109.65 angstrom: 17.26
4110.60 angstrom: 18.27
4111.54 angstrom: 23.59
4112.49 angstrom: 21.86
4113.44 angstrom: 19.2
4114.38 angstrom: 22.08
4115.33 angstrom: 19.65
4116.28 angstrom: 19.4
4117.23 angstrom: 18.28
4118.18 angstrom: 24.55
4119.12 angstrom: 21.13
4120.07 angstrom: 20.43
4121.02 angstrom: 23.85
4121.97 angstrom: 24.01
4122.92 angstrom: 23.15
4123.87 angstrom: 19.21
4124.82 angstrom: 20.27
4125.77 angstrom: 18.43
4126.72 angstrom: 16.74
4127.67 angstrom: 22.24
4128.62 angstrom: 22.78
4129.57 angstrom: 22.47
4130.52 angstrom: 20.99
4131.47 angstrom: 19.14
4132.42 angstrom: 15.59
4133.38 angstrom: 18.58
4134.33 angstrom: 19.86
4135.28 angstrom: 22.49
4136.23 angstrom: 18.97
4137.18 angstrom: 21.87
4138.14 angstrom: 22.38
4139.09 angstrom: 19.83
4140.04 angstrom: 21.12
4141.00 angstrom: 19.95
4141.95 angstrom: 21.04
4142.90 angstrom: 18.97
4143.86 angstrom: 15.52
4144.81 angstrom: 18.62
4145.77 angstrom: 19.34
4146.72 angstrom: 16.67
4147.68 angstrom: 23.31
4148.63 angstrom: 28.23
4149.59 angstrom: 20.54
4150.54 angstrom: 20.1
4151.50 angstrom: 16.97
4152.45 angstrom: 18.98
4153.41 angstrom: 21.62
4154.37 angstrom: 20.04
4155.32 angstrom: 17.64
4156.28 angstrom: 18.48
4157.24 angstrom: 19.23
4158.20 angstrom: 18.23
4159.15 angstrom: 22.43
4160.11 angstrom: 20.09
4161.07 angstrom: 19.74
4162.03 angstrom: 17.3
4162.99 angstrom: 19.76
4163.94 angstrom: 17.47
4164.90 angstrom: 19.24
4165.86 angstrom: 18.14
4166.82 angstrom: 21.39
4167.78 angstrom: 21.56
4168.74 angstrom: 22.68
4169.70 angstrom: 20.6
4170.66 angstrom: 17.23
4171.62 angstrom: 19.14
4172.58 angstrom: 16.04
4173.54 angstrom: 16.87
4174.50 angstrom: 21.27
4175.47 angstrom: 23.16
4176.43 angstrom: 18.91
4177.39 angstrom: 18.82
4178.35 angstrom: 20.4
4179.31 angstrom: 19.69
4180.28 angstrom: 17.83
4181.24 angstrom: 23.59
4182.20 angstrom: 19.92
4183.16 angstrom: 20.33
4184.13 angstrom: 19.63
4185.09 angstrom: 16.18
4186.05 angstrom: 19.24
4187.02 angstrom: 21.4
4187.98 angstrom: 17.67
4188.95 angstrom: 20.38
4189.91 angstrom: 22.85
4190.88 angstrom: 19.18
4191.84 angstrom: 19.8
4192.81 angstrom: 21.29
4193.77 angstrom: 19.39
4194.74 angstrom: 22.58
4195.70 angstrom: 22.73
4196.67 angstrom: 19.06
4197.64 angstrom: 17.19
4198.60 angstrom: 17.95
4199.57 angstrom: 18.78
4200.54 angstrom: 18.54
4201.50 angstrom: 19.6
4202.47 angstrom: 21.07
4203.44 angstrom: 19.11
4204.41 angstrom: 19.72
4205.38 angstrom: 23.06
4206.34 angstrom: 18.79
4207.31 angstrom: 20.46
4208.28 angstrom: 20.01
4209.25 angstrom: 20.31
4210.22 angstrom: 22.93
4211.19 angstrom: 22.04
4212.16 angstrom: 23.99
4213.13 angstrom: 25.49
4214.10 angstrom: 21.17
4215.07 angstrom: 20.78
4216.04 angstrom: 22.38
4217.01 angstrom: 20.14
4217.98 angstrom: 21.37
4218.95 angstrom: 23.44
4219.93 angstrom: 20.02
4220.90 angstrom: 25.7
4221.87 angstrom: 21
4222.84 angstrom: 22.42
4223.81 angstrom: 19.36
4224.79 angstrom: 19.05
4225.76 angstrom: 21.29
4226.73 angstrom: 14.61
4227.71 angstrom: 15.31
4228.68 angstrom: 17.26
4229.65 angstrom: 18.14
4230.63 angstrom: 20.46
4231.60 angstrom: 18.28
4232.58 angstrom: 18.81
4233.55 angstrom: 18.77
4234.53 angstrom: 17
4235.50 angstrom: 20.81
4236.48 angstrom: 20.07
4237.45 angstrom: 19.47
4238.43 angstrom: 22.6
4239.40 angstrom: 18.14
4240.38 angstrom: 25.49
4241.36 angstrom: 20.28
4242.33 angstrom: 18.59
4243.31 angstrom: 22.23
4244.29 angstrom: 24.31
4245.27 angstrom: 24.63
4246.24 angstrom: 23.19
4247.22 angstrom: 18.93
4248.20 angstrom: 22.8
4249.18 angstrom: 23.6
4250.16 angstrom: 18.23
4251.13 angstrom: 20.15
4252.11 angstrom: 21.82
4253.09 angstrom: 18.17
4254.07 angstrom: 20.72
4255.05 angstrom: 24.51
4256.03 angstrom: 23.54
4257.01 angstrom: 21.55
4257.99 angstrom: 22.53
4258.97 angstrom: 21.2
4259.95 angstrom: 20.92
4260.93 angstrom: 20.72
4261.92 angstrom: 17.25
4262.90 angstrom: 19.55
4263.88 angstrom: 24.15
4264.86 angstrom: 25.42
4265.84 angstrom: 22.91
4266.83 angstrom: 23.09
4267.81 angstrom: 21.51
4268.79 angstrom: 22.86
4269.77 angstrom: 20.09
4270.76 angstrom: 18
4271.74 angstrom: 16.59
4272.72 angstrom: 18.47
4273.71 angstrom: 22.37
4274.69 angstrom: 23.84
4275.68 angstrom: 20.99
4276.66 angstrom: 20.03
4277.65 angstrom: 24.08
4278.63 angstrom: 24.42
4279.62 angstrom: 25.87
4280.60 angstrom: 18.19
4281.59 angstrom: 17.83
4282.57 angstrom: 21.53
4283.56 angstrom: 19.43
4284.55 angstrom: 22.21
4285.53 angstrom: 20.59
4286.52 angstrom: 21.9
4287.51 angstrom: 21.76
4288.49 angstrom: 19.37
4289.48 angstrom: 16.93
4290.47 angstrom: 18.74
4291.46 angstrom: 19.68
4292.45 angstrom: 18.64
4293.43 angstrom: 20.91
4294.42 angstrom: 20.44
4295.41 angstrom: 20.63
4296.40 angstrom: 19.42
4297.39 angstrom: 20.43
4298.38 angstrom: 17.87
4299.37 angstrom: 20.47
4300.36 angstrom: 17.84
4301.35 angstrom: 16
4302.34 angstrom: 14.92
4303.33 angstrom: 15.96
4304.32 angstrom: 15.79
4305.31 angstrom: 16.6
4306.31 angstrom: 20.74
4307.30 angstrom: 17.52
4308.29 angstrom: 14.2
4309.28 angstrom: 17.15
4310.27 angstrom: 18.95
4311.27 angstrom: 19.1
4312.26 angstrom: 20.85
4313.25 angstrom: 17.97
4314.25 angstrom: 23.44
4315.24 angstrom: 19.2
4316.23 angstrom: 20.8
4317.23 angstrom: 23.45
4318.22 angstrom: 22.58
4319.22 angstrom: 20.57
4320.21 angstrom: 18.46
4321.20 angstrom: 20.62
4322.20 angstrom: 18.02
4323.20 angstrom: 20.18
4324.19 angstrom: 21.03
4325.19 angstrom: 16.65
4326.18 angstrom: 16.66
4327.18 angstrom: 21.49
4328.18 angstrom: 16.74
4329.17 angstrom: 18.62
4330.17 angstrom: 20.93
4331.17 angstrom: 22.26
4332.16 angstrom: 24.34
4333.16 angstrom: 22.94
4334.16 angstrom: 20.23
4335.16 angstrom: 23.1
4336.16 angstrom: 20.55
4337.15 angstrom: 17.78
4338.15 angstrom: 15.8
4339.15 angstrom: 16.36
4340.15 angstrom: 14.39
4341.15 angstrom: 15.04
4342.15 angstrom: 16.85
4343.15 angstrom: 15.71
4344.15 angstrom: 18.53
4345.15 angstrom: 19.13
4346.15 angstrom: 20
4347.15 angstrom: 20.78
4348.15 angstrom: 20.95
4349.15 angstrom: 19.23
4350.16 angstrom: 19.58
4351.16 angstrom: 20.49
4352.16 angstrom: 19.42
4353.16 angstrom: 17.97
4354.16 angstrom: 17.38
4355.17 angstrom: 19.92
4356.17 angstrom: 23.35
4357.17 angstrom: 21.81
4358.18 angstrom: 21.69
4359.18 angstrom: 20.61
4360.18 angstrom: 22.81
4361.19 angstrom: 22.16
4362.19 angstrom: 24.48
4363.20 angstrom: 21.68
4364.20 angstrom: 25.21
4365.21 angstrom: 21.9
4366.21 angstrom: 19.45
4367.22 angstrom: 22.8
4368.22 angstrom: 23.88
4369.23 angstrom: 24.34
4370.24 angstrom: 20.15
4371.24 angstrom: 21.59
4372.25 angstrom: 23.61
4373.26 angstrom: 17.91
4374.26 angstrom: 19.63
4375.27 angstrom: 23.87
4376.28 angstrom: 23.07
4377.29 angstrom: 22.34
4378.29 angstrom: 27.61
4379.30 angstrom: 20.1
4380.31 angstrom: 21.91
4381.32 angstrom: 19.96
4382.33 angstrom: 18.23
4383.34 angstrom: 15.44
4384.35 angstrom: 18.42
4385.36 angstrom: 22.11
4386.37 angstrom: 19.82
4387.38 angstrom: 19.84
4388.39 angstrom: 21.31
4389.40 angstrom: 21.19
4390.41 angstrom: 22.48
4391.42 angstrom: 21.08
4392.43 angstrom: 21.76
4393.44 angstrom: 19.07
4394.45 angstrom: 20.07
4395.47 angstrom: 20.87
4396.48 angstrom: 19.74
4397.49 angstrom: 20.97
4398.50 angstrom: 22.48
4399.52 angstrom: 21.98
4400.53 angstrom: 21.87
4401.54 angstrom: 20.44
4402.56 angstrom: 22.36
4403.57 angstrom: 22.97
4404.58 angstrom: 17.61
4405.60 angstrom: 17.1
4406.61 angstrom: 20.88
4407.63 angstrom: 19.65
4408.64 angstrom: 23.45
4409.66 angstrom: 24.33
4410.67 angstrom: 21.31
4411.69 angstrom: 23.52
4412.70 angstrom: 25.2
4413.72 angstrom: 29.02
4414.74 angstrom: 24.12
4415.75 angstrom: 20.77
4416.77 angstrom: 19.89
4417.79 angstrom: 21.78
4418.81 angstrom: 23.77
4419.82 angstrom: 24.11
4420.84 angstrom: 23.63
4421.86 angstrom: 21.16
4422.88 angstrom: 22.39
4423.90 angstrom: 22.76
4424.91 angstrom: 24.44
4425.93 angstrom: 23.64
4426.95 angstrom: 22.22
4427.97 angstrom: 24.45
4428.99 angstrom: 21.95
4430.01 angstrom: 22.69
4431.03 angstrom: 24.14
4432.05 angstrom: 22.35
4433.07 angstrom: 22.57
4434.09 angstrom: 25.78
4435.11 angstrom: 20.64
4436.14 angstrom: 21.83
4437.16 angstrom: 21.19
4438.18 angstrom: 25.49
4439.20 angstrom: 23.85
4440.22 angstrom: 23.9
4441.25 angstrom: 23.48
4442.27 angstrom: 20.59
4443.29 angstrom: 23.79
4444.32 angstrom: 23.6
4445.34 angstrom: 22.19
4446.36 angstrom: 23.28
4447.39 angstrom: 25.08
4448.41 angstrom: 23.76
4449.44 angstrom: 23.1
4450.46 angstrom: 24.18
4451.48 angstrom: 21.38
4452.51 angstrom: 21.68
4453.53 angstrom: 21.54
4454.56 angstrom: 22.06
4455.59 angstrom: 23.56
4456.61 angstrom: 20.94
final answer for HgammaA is 1.2 angstrom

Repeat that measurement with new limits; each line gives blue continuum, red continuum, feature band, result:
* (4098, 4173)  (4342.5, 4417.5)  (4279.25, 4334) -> 2.9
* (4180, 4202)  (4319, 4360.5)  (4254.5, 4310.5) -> -1.6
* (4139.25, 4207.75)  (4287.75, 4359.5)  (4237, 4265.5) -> -3.0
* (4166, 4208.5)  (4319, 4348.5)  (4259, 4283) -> -2.2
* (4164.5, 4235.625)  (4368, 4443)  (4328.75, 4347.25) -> 2.0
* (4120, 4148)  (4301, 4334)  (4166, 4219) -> -1.0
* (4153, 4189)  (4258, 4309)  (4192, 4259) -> -3.1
